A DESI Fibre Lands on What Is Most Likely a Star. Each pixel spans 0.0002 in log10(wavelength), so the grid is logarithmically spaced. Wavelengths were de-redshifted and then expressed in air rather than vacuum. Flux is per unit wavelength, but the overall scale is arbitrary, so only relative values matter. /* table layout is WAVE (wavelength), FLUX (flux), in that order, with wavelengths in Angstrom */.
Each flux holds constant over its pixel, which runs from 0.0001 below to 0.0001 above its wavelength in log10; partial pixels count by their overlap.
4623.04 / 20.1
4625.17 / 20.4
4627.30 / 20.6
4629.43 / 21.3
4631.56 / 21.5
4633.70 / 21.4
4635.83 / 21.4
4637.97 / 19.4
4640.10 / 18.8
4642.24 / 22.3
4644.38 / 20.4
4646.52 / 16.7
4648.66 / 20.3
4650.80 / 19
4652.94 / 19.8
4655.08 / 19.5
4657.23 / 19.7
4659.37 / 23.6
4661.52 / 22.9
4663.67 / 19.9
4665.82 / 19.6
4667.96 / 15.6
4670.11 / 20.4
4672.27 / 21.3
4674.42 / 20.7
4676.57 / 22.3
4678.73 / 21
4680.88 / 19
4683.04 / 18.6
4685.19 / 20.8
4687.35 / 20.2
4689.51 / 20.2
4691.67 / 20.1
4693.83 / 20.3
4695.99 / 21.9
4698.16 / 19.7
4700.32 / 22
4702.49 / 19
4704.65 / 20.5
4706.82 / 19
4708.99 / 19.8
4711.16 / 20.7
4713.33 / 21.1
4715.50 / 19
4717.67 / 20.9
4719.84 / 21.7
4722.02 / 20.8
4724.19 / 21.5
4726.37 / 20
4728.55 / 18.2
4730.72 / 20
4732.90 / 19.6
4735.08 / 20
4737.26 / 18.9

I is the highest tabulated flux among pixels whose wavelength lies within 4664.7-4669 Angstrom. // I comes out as 19.6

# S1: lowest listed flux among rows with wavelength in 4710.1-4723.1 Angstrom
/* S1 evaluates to 19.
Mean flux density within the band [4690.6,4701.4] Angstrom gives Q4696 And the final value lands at 20.8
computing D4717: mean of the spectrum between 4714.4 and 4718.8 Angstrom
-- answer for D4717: 20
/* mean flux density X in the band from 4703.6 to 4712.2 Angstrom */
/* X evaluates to 20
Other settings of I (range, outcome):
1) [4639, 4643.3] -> 22.3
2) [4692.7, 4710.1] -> 22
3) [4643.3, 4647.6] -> 20.4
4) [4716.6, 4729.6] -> 21.7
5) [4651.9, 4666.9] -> 23.6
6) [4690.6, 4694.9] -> 20.3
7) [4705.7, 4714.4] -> 21.1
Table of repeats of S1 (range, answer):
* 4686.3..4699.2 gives 19.7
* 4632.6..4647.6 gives 16.7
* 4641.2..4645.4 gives 20.4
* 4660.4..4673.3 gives 15.6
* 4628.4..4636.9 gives 21.3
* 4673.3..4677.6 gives 20.7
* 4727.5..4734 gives 18.2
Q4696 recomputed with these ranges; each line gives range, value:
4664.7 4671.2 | 18.5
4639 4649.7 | 19.7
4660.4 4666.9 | 20.8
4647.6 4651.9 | 19.7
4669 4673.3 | 20.8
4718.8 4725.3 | 21.3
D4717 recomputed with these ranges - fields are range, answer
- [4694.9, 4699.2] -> 20.8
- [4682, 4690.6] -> 20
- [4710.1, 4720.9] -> 20.7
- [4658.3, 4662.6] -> 23.2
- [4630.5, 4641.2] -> 20.5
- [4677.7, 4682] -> 20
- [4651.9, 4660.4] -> 20.6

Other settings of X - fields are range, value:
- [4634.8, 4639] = 20.4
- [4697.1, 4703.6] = 20.3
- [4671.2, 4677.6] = 21.4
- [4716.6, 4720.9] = 21.3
